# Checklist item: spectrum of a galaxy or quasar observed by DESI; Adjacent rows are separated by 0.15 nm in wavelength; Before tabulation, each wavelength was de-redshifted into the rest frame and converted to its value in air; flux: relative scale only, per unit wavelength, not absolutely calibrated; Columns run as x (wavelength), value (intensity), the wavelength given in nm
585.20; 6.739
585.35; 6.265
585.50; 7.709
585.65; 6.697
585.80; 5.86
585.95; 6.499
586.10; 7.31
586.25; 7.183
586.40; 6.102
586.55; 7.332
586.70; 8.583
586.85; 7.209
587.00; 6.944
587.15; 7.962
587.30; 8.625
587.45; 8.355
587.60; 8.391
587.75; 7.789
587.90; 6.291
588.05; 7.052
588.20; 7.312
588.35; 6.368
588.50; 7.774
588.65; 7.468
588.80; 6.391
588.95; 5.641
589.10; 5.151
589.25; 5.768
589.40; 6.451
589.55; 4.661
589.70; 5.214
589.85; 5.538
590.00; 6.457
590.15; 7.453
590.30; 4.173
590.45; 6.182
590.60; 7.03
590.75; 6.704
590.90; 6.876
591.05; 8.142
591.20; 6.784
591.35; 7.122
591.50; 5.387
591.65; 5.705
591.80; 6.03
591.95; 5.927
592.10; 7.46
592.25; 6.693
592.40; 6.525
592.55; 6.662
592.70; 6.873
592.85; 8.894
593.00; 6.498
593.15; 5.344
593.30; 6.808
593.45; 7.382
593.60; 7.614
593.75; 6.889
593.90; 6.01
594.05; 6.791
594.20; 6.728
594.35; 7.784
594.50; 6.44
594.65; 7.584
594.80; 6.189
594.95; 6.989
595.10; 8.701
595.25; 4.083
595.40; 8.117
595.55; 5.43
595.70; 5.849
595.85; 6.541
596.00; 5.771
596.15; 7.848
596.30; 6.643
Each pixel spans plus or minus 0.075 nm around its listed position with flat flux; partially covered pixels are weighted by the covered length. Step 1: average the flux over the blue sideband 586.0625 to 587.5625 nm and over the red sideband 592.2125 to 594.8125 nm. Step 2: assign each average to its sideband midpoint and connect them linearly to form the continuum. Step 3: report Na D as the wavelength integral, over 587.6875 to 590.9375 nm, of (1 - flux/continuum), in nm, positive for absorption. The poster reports 0.44 nm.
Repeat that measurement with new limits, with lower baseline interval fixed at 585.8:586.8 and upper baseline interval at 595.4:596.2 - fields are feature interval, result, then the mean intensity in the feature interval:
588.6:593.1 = 0.24 nm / 6.38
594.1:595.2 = -0.11 nm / 7.12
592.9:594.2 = -0.03 nm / 6.71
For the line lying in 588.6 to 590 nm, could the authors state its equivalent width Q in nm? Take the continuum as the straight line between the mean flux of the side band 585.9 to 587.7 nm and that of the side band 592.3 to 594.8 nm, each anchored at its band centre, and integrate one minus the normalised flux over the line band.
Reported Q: 0.29 nm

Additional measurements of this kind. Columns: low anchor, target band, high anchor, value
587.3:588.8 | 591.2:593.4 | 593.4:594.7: 0.169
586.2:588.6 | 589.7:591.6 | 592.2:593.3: 0.167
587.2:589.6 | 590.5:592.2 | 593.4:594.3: 0.062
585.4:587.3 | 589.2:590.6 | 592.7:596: 0.231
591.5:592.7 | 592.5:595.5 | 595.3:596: -0.262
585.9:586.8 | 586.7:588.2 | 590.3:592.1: -0.134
